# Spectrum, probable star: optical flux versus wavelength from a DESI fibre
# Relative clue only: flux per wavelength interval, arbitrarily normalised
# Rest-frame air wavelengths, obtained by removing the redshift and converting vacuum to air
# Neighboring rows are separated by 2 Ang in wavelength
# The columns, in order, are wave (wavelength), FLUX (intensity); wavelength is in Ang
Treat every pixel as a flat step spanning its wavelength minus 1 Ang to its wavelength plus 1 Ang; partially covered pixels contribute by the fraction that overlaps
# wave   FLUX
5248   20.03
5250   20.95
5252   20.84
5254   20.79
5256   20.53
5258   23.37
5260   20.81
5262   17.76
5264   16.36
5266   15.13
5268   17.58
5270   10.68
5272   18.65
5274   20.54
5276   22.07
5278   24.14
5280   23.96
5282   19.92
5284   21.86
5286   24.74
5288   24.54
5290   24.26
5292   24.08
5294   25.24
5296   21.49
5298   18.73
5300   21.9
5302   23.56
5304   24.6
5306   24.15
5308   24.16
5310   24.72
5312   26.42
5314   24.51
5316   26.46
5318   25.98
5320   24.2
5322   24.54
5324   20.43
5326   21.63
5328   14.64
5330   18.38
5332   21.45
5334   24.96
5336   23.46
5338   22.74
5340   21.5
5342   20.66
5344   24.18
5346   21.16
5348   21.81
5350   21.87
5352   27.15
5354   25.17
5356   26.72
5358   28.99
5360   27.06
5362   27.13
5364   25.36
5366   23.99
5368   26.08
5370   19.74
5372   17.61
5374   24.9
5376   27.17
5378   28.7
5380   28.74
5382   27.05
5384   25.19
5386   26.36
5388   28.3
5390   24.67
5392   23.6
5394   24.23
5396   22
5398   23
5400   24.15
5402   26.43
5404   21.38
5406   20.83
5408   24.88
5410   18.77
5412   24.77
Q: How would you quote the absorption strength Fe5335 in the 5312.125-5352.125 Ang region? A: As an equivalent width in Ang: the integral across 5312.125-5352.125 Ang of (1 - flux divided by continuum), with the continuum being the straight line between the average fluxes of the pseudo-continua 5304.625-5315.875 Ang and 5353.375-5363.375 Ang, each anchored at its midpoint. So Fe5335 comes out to 5.07 Ang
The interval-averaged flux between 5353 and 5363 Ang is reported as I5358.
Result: 27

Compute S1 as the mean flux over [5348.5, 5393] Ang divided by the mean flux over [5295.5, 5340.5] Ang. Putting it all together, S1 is 1.12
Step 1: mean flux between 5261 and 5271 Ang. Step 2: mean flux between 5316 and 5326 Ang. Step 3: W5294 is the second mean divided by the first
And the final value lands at 1.5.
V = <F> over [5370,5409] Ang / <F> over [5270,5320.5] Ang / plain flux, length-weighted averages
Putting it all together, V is 1.06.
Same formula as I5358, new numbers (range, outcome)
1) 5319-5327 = 22.7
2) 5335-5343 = 22.1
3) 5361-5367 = 25.5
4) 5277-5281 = 24.1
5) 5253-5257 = 20.7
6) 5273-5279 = 22.2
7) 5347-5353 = 23.6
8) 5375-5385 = 27.4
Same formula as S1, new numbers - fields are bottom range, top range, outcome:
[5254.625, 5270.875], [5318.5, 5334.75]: 1.19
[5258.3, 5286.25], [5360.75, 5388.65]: 1.30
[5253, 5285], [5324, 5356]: 1.13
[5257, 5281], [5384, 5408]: 1.26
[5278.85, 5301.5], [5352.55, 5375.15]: 1.09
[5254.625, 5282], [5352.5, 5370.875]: 1.32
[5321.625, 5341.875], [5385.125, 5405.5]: 1.14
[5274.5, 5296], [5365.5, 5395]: 1.08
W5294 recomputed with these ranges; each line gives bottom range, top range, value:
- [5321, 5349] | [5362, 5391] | 1.18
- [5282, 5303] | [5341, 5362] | 1.07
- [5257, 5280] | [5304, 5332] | 1.21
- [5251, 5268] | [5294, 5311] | 1.19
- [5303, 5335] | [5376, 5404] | 1.10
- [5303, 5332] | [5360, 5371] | 1.07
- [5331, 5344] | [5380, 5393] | 1.15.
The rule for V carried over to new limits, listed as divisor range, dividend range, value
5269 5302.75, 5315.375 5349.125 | 1.02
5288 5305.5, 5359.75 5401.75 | 1.08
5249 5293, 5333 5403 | 1.19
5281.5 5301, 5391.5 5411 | 1.01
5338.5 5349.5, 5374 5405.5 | 1.16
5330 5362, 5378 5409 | 1.04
